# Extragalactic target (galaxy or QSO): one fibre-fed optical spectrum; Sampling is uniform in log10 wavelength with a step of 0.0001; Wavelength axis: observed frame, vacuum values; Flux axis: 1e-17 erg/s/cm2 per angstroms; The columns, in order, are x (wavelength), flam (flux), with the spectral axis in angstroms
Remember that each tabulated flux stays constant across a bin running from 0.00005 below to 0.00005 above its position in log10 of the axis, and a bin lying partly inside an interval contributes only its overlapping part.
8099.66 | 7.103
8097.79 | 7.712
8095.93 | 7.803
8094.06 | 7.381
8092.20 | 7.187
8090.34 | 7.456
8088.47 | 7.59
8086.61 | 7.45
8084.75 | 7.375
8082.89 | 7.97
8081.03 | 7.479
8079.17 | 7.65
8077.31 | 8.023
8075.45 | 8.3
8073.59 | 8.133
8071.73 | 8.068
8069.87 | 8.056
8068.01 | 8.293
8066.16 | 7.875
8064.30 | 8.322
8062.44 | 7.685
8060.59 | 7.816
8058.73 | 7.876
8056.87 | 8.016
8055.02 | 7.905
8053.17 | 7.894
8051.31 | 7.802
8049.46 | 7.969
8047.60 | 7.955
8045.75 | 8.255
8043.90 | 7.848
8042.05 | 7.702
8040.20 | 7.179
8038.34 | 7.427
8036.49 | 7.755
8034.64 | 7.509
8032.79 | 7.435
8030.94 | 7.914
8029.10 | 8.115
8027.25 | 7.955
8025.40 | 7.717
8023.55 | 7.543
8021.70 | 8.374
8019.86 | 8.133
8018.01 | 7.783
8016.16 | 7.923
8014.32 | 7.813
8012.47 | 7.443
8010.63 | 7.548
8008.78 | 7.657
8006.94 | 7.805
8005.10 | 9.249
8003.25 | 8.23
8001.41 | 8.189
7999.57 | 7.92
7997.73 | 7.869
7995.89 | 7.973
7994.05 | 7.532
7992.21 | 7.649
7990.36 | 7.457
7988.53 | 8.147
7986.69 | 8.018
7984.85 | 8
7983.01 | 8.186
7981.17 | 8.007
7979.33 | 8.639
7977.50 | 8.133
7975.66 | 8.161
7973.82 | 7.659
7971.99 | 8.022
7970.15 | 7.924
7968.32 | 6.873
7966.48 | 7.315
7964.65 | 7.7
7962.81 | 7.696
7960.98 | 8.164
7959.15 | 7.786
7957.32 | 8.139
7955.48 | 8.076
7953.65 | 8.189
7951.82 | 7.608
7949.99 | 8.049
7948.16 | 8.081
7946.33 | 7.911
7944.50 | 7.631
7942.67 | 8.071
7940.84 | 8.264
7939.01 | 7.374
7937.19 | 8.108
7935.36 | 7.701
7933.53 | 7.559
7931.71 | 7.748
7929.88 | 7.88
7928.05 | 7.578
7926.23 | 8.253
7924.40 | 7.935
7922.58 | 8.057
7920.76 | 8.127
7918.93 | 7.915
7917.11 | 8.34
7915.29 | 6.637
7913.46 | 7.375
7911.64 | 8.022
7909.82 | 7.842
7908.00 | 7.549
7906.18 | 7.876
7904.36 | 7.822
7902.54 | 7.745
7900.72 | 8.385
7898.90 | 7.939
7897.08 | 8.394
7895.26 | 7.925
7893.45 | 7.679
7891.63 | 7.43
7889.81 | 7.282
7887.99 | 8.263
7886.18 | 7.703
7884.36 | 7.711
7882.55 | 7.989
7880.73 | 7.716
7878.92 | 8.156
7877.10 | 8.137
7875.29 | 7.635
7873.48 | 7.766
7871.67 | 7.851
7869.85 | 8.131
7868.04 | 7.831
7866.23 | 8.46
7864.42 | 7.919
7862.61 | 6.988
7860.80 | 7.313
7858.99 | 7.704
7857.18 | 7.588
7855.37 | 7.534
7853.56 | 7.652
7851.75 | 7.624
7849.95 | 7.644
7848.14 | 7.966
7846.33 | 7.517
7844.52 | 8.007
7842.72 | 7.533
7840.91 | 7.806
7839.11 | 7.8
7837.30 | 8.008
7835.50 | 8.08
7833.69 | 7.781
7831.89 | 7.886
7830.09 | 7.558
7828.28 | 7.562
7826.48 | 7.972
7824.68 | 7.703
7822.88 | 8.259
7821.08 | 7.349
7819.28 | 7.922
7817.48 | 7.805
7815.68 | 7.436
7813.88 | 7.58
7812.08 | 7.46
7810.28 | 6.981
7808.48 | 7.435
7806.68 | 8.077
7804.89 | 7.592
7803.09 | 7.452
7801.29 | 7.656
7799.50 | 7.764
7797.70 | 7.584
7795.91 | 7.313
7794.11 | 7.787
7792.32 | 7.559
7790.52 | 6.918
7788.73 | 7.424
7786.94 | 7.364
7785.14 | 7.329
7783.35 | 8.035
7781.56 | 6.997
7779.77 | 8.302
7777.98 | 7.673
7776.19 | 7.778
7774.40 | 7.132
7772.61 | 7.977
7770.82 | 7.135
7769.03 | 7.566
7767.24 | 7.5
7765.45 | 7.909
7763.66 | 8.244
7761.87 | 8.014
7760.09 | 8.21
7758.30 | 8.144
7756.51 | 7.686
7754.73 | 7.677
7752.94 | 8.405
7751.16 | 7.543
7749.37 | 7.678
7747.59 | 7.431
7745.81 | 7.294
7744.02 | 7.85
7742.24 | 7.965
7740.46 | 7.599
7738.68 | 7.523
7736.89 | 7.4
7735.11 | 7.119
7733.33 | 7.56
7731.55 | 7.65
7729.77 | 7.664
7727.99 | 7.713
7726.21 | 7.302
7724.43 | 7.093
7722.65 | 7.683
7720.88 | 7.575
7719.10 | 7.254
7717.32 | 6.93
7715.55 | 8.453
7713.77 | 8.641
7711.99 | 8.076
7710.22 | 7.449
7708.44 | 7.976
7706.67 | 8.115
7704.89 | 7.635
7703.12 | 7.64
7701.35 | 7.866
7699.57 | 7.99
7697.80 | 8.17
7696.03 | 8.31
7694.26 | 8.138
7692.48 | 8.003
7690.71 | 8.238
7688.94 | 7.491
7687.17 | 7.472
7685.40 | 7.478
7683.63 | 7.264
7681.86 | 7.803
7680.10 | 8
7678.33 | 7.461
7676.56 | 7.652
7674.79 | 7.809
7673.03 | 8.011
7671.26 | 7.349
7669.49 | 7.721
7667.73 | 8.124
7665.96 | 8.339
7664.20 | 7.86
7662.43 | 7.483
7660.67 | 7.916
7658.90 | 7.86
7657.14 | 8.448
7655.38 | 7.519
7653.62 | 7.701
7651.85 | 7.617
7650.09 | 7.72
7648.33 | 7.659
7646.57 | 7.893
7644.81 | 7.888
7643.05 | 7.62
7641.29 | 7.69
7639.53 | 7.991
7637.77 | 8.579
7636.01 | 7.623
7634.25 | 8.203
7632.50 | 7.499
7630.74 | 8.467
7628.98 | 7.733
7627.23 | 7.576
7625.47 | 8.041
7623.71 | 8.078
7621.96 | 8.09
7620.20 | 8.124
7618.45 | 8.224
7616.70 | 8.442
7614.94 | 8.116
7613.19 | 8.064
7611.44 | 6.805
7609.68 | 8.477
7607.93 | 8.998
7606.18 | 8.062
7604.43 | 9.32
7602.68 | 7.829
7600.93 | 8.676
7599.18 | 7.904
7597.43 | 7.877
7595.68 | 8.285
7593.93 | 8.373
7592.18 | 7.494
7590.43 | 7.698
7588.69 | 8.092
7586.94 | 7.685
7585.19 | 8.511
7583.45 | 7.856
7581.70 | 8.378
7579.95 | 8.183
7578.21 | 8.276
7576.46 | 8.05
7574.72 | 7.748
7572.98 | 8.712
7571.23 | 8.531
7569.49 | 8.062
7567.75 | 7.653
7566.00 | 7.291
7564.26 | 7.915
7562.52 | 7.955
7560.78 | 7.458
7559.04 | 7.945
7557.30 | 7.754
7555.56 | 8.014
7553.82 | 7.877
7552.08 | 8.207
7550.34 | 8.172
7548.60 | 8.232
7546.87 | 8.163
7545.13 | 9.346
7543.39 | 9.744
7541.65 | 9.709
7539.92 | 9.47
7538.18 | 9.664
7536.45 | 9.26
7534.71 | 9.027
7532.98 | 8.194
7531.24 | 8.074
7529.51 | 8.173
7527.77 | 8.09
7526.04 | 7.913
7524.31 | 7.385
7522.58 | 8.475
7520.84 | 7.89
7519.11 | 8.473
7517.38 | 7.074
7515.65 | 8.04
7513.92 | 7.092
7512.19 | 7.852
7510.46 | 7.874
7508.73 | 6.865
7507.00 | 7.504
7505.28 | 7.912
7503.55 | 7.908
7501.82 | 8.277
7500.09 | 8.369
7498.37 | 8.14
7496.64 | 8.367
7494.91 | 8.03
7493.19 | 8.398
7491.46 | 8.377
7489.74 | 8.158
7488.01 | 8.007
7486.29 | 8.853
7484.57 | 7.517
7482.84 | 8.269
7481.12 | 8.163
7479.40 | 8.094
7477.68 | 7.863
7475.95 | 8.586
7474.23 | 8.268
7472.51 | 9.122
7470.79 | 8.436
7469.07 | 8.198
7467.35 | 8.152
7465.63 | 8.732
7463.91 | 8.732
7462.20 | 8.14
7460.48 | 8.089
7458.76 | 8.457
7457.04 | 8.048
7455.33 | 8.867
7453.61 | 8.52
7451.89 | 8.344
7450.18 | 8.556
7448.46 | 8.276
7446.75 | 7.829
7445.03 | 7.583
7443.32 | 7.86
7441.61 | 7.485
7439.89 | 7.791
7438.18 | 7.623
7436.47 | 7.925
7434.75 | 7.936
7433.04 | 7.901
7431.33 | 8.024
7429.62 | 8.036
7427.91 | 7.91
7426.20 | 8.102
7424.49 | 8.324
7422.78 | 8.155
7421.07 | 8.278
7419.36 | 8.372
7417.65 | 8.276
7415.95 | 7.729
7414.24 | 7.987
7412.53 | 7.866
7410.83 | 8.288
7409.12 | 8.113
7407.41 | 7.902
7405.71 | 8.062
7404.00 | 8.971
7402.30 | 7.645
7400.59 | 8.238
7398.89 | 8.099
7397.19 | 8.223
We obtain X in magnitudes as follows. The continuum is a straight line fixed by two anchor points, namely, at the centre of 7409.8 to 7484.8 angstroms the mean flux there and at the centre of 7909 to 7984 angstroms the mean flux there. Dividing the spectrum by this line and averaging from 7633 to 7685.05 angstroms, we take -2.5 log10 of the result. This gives 0.03 mag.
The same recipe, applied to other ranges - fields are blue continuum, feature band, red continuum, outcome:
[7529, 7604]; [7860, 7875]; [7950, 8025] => 0.03 mag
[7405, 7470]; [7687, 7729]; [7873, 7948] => 0.02 mag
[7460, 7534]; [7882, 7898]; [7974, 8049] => 0.02 mag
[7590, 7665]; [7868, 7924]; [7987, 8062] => 0.01 mag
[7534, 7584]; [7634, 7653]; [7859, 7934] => 0.05 mag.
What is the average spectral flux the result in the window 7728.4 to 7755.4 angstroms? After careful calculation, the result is 7.62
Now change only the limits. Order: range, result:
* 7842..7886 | 7.77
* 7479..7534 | 8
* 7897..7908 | 7.96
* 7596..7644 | 8.08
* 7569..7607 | 8.17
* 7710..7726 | 7.68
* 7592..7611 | 8.29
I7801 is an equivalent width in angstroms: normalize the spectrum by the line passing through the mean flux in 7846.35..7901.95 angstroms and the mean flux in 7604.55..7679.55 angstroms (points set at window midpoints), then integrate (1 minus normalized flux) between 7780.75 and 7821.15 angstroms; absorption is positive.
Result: 1.7 angstroms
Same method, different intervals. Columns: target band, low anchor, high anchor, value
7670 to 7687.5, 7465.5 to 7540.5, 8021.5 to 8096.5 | 0.9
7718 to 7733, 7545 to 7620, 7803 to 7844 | 0.7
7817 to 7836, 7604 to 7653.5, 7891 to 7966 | 0.3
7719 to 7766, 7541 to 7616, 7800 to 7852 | 1.1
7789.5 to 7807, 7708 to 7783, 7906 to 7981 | 0.4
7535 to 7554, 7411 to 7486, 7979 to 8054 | -1.9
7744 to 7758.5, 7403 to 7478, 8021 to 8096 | 0.5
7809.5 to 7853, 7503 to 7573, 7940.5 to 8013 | 1.5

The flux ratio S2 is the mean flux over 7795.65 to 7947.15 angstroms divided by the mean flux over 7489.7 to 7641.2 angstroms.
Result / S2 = 1.0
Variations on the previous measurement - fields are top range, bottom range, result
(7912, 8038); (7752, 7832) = 1.03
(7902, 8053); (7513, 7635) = 0.96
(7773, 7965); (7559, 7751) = 0.99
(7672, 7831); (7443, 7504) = 0.93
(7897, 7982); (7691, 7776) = 1.02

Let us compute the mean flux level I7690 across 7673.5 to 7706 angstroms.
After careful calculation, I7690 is 7.81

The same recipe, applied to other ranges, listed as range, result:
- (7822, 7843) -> 7.84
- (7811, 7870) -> 7.73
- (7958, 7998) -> 7.86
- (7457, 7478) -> 8.39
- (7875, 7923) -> 7.84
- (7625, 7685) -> 7.82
